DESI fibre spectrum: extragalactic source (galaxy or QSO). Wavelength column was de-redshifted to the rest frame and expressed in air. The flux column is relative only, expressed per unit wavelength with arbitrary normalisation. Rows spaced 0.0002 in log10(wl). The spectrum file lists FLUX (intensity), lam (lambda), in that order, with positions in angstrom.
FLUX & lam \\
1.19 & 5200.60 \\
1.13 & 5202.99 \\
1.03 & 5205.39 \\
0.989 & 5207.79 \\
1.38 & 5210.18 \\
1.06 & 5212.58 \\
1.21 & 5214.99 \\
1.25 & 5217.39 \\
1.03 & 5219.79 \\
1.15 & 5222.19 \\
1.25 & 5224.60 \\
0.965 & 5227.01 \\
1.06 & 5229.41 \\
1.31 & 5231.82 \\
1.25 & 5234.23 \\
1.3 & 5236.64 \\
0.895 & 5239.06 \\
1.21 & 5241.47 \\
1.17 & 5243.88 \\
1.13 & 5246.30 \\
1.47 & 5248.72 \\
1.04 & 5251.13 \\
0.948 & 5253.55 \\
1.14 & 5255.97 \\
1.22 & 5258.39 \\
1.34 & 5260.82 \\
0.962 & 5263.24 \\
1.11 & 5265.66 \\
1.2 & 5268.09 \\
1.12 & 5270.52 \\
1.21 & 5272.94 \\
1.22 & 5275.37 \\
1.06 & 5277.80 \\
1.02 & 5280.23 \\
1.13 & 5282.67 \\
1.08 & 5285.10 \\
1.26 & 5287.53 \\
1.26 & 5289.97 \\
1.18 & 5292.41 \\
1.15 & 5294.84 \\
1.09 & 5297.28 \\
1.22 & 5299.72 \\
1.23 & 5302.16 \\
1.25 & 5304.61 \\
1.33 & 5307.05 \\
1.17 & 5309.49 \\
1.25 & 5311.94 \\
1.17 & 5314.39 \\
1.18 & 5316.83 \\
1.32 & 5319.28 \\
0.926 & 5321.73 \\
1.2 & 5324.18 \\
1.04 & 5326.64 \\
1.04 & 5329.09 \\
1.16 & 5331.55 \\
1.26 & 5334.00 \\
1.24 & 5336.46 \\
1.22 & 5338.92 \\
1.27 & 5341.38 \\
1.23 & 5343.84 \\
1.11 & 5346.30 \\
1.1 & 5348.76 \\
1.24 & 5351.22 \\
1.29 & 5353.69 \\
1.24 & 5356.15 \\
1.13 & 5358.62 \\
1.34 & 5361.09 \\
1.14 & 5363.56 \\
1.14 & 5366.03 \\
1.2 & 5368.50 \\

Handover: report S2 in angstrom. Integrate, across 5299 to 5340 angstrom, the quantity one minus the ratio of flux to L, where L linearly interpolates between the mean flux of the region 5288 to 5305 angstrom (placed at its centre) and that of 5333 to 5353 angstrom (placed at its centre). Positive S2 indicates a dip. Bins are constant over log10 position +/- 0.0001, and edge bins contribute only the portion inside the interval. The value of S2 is 0.5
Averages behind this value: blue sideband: 1.2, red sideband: 1.21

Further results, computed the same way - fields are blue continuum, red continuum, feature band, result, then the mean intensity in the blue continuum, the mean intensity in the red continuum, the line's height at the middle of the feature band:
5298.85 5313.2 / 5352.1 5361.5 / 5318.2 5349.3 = 2.0 angstrom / 1.24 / 1.24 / 1.24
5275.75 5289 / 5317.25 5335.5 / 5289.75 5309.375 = -1.4 angstrom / 1.12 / 1.14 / 1.13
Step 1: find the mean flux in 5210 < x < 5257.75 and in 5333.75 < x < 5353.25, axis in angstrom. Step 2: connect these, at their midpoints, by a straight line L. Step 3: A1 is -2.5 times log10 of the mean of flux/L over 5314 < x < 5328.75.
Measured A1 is 0.06 mag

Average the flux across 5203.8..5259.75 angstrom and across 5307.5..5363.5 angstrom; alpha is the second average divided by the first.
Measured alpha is 1.0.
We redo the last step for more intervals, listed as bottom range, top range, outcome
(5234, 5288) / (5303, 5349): 1.03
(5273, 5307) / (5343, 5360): 1.02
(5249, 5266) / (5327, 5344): 1.06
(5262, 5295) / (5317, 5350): 1.02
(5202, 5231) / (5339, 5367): 1.07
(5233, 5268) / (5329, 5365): 1.04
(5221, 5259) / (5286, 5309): 1.05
